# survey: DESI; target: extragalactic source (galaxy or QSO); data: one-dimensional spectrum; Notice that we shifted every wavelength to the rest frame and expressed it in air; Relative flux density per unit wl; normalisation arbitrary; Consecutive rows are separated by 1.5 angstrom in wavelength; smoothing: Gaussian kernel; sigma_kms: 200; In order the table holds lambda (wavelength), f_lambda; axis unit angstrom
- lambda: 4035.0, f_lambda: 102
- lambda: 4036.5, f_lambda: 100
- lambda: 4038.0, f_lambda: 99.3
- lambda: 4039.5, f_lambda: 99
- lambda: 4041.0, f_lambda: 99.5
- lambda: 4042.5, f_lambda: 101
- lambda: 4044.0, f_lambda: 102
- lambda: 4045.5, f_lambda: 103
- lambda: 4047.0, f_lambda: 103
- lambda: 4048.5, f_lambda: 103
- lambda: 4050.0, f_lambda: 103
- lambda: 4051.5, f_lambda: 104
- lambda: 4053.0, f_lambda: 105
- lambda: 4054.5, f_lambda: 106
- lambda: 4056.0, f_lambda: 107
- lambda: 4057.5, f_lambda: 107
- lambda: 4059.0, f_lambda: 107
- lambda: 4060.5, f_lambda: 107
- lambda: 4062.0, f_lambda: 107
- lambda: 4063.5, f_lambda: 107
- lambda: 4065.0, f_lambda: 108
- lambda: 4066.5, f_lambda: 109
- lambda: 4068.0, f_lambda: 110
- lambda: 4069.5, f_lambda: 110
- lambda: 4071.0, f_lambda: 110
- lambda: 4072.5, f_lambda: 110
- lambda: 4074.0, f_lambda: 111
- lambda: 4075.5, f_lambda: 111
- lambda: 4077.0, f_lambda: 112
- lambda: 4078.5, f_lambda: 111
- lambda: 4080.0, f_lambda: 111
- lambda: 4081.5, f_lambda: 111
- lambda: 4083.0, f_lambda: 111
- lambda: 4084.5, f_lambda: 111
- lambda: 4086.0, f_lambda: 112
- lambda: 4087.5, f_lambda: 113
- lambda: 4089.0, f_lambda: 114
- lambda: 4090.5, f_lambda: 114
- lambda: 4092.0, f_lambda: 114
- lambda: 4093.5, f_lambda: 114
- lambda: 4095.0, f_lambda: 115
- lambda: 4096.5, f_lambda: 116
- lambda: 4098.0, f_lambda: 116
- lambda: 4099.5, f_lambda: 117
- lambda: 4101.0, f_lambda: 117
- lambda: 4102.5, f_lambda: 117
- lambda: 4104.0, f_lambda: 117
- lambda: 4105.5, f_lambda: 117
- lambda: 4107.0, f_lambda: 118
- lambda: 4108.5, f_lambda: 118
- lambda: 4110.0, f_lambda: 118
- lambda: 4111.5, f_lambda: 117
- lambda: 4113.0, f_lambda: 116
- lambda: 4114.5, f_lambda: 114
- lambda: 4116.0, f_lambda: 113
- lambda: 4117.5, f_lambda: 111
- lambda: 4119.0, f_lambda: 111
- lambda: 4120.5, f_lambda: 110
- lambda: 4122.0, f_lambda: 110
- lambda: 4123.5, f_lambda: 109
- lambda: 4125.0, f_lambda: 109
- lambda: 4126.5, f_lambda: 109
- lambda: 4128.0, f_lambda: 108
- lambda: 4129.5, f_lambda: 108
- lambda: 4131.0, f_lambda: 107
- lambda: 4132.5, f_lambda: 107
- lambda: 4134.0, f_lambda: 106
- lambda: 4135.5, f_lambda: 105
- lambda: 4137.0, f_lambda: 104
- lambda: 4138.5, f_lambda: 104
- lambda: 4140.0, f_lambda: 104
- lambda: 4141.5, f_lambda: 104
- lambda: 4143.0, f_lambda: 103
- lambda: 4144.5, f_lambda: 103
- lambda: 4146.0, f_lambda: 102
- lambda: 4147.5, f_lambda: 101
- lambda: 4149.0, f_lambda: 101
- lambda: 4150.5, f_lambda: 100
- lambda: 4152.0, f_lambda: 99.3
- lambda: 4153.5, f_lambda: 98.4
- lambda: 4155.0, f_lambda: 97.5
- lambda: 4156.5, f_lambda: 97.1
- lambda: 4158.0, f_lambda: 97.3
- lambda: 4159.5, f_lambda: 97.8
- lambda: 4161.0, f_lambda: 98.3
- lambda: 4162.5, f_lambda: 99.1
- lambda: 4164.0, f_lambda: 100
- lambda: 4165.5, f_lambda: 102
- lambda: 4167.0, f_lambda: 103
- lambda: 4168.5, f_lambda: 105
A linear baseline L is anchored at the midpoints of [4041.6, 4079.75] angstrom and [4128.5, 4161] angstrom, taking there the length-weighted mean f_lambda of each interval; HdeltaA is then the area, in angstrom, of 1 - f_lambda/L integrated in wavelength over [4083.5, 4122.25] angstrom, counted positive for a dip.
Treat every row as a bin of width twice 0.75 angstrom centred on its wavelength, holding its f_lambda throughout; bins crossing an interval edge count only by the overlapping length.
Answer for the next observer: -3.7 angstrom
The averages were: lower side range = 107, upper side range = 102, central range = 115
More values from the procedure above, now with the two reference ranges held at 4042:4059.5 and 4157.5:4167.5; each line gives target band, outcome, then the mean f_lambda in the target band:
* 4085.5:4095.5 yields -1.1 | 114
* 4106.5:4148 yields -3.2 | 109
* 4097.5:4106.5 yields -1.3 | 117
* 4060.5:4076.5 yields -0.9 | 109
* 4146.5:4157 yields 0.1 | 99.3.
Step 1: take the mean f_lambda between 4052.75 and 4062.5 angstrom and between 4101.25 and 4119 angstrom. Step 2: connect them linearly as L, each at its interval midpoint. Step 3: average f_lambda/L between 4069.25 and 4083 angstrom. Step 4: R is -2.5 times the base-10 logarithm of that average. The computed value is -0.01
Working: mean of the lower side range 107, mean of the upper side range 116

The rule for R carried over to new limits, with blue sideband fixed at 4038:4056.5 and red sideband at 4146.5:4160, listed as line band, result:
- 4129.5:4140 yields -0.06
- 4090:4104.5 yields -0.15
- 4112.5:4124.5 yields -0.12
